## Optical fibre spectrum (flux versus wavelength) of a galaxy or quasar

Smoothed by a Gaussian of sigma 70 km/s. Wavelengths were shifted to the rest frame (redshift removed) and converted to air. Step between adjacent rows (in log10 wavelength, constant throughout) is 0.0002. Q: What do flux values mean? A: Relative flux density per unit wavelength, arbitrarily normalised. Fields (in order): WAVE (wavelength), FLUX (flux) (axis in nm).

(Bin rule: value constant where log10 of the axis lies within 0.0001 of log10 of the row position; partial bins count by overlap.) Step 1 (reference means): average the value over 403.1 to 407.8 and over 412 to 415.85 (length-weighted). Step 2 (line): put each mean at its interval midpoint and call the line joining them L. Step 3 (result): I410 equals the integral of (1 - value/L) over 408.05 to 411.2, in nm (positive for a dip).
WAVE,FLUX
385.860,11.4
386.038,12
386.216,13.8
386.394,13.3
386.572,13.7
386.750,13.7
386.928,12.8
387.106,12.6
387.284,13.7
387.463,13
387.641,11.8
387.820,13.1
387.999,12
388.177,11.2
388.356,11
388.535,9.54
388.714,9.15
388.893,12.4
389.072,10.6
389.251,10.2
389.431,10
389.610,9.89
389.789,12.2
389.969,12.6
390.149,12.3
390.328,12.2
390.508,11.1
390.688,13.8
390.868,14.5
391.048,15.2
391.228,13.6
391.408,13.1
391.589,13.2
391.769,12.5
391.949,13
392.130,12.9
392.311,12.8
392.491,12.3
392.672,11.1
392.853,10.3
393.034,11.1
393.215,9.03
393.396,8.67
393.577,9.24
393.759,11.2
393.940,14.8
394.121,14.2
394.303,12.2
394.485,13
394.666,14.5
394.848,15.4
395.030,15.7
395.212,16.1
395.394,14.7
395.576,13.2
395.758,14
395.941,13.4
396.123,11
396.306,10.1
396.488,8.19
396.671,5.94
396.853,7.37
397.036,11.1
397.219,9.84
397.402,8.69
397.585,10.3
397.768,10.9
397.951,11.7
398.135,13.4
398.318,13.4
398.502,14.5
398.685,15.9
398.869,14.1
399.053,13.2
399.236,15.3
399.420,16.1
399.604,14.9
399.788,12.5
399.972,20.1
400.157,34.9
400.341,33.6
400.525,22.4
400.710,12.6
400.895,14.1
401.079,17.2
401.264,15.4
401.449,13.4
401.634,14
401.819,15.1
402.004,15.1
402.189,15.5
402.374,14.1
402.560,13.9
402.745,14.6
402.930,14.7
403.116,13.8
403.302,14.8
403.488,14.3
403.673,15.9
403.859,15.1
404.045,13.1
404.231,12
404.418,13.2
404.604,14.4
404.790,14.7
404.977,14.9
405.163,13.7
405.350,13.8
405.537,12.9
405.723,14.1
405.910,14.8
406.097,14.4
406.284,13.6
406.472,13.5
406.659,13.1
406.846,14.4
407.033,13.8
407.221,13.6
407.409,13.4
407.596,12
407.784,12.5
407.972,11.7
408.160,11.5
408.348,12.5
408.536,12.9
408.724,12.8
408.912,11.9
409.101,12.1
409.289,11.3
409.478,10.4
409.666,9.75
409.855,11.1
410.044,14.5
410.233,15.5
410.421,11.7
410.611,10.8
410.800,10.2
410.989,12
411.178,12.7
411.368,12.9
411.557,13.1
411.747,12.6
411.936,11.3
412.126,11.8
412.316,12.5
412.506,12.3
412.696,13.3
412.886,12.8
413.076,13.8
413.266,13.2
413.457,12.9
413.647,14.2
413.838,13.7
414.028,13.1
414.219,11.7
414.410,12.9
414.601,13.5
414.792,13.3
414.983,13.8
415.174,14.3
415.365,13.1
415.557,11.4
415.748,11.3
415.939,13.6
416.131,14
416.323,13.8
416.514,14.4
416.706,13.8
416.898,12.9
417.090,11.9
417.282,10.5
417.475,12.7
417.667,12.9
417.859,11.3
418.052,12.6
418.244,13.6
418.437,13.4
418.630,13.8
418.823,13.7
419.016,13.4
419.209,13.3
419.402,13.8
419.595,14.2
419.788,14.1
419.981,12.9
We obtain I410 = 0.34 nm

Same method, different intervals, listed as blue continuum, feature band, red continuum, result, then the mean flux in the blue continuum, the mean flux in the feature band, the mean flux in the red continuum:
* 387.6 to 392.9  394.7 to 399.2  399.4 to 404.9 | 0.655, 12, 12.2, 16.2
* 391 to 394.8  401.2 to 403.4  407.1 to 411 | -0.422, 12.3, 14.5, 12.1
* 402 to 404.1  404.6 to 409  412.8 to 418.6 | 0.242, 14.6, 13.4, 13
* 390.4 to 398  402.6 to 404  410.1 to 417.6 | -0.256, 12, 14.7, 12.8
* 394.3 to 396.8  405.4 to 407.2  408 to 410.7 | -0.246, 12.6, 13.8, 12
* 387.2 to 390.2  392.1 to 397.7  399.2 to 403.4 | 0.947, 11.4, 11.7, 16.9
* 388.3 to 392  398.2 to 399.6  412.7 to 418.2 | -0.260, 12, 14.6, 13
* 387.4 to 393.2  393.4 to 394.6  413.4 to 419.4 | -0.010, 11.9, 12.2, 13.1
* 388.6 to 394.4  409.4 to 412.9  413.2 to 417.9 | 0.171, 11.9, 12.2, 13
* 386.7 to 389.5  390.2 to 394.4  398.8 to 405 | 0.220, 11.7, 12.3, 16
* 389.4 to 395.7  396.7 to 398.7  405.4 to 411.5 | 0.227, 12.7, 11.2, 12.6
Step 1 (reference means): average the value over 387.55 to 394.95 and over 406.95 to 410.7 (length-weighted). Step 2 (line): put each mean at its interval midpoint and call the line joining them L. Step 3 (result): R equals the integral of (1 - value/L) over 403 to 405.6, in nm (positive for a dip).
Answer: -0.39 nm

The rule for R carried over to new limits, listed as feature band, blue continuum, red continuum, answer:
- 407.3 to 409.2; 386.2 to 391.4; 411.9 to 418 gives 0.057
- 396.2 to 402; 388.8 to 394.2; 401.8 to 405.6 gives -0.460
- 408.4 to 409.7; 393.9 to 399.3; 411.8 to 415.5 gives 0.117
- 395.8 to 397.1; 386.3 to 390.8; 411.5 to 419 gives 0.267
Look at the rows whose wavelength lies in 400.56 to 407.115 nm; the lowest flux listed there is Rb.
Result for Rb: 12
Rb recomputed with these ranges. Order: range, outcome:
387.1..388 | 11.8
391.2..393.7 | 8.67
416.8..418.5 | 10.5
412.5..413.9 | 12.3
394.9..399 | 5.94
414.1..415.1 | 11.7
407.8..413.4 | 9.75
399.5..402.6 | 12.5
